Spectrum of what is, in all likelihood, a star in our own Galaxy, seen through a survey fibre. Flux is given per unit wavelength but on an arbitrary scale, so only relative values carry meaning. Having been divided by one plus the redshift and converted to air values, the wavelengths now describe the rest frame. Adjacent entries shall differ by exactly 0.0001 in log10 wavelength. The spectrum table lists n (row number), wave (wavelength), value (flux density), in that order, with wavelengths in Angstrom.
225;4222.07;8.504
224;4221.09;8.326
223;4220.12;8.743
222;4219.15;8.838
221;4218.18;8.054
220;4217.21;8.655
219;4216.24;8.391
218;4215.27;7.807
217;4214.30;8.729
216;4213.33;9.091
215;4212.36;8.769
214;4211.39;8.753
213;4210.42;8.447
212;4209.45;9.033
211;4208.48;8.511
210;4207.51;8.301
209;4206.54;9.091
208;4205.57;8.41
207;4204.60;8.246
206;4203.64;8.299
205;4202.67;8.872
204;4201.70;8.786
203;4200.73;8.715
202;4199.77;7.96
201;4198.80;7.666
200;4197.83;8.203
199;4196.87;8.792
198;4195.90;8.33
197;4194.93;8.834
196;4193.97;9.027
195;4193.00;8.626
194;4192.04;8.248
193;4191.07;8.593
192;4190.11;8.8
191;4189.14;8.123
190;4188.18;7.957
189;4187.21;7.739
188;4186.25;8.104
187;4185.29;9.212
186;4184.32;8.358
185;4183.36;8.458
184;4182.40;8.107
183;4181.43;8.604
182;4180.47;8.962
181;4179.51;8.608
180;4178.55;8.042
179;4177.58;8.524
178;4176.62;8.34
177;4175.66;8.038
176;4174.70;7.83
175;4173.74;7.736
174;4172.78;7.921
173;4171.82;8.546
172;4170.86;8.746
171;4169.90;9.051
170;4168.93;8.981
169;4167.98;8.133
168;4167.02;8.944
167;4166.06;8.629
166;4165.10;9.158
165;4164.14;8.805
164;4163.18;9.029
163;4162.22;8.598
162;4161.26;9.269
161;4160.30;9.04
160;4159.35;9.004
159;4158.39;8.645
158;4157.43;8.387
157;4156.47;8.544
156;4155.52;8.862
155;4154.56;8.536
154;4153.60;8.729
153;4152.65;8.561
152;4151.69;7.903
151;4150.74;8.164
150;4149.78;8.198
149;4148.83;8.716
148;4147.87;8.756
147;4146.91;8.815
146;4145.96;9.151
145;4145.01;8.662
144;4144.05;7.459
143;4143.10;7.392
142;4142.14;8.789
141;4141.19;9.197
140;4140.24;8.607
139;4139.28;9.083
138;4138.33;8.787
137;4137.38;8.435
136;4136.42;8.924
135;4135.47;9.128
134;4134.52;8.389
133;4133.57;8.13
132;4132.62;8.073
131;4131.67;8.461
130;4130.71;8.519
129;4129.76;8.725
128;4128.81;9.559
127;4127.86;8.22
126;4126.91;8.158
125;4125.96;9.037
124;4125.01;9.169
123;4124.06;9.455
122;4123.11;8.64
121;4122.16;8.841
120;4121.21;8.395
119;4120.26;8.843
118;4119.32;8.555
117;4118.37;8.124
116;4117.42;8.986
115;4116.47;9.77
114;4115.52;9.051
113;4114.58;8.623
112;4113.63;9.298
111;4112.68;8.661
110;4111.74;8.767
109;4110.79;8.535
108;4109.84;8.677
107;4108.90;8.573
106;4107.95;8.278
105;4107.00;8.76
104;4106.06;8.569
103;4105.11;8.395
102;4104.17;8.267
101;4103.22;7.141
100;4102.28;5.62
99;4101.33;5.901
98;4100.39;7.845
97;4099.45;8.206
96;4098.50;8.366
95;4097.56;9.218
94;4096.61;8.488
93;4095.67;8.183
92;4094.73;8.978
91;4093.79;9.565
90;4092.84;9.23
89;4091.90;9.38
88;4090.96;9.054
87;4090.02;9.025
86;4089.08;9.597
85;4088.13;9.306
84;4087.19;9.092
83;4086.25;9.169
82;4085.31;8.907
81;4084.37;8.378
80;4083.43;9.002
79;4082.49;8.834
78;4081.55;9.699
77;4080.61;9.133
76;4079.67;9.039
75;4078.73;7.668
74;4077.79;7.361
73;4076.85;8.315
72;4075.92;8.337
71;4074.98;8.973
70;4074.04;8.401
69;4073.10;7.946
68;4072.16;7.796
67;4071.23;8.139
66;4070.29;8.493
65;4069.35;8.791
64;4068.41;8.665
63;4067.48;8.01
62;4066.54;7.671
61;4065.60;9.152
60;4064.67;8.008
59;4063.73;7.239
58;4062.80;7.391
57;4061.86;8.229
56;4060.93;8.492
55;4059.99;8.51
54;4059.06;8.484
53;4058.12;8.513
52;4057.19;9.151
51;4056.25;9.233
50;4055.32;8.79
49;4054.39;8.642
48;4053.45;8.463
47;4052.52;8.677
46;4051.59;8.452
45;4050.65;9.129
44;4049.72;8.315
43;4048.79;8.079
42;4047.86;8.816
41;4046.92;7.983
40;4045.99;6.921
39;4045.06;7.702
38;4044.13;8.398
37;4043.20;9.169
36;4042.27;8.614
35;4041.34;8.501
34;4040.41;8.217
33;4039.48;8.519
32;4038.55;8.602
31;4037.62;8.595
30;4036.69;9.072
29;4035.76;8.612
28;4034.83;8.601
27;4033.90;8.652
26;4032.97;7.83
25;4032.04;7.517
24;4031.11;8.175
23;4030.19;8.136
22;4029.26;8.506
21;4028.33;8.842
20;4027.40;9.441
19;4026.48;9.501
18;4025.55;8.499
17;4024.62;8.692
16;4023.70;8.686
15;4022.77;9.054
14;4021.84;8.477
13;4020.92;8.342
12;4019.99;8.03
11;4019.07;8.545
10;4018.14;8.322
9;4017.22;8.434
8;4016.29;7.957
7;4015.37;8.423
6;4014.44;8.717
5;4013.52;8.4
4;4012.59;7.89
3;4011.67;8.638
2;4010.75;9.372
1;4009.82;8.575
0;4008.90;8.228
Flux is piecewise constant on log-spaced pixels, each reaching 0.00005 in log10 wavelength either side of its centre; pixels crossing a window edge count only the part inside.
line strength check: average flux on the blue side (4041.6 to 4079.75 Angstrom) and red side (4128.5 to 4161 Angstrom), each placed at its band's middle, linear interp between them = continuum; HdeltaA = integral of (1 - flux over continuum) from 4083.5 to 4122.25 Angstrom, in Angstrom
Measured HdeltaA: -0.61 Angstrom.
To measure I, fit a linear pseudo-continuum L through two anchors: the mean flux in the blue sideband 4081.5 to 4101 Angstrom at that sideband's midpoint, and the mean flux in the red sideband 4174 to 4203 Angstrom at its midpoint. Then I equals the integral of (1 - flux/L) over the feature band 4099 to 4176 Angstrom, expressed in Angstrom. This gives 1.1 Angstrom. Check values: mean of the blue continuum 8.89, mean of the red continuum 8.41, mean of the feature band 8.53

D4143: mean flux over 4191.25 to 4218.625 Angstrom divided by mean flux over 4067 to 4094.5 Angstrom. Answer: 0.98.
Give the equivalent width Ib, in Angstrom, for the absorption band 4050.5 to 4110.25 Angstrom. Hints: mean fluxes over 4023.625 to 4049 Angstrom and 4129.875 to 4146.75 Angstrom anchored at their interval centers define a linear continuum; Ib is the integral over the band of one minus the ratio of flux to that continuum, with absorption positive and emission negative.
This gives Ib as 0.1 Angstrom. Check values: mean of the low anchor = 8.46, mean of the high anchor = 8.55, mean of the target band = 8.48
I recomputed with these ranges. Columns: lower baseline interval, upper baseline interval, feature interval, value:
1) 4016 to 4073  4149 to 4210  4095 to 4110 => 0.8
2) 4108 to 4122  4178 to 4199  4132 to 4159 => 0.3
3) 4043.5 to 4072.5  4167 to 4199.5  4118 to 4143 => -0.9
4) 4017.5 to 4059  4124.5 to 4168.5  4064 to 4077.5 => 0.4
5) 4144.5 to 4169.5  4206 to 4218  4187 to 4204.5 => 0.4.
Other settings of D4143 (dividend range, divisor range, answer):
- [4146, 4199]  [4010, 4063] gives 1.00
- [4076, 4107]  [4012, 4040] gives 1.00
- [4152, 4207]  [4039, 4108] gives 1.01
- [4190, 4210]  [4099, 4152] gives 1.00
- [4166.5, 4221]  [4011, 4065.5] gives 1.00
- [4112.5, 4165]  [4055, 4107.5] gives 1.03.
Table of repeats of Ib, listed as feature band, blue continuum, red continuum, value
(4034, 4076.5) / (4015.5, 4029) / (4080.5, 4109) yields 0.9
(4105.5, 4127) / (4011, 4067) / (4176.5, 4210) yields -0.8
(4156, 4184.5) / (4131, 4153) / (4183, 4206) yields -0.3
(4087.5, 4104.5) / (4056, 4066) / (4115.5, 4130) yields 0.4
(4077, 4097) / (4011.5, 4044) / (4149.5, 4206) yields -0.9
